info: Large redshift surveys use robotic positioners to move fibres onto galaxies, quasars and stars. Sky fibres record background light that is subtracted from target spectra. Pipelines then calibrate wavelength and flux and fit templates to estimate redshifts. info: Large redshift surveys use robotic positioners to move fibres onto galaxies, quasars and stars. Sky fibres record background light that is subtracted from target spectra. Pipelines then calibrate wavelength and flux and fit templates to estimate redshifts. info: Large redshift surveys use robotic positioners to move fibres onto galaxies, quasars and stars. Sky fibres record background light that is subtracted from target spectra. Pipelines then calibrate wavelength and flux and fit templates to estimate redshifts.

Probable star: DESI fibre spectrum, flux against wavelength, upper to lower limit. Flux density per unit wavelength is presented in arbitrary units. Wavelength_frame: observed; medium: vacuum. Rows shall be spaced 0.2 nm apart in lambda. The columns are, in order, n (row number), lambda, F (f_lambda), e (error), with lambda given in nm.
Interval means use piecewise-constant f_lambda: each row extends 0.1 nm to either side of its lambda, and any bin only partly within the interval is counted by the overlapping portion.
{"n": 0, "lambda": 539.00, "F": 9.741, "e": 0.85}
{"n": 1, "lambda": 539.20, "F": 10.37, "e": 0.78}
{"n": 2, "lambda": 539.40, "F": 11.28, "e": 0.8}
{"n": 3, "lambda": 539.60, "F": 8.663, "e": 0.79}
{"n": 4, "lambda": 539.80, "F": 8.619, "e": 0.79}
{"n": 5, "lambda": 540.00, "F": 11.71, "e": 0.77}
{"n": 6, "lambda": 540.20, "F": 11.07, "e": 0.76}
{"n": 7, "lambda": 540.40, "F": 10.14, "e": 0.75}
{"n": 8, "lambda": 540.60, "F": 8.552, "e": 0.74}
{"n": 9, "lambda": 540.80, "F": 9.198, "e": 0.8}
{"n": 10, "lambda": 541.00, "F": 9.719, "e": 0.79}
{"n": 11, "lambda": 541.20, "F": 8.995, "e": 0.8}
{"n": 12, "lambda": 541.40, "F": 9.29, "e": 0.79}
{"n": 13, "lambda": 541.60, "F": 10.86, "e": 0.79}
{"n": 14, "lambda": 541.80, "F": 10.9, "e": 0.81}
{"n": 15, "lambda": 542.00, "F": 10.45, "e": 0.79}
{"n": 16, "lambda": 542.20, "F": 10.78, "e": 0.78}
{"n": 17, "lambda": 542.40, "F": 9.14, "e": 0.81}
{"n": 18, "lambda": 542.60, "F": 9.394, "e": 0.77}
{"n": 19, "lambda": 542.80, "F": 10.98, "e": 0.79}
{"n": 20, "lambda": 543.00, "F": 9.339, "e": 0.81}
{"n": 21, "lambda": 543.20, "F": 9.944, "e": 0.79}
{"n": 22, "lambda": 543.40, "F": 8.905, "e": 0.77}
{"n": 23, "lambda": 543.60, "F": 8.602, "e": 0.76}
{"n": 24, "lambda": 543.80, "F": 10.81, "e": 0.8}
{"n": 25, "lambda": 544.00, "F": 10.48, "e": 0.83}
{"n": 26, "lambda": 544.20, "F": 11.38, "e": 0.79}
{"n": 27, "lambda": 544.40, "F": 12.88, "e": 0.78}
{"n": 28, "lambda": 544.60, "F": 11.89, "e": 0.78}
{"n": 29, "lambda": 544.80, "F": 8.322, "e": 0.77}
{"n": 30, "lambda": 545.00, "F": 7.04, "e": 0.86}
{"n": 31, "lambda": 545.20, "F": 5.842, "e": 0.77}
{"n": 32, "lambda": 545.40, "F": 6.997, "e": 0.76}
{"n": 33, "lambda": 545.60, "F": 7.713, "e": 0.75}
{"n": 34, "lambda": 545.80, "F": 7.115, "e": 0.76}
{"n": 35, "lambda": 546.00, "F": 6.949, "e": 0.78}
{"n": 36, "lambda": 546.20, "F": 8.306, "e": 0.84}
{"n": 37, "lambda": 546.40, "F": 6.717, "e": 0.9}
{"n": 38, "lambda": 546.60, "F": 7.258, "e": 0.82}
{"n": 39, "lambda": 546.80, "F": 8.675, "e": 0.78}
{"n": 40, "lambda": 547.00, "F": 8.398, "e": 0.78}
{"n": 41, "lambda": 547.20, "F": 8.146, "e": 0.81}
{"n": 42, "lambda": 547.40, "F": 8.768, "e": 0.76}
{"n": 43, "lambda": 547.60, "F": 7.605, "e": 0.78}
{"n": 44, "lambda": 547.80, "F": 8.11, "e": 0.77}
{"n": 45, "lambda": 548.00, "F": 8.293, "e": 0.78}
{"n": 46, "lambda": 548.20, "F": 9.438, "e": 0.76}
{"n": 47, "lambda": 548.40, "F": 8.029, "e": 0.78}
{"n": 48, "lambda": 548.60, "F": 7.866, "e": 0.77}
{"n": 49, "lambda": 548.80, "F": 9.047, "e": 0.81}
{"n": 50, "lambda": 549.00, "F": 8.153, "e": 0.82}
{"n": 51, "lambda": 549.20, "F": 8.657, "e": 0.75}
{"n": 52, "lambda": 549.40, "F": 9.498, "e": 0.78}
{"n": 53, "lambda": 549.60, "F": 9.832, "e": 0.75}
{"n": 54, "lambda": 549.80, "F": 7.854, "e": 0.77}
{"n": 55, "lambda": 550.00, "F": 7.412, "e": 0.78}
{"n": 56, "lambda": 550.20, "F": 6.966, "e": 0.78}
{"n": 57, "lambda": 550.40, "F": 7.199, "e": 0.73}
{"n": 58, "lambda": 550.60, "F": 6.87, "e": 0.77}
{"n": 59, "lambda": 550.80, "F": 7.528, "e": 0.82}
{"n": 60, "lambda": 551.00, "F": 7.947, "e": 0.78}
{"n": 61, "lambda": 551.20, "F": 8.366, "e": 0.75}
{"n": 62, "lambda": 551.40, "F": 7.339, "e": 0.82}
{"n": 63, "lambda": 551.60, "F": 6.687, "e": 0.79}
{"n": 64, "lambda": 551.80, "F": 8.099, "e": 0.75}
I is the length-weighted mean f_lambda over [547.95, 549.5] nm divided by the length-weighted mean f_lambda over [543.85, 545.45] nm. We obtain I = 0.91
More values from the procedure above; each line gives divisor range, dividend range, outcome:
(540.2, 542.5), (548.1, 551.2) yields 0.83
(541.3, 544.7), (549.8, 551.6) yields 0.72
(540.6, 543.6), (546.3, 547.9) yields 0.82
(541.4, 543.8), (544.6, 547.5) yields 0.78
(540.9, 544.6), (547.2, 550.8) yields 0.80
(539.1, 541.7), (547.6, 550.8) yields 0.83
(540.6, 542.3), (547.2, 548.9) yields 0.84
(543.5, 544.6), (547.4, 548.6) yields 0.76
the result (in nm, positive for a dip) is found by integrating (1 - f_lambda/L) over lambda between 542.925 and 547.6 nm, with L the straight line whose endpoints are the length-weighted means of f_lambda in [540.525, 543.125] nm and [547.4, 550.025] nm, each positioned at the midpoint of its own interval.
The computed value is 0.25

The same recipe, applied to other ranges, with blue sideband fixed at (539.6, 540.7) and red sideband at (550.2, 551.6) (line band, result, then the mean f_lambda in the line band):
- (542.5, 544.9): -0.31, 10.2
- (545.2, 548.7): 0.20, 7.85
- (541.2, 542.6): -0.09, 10.1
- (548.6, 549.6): -0.13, 8.84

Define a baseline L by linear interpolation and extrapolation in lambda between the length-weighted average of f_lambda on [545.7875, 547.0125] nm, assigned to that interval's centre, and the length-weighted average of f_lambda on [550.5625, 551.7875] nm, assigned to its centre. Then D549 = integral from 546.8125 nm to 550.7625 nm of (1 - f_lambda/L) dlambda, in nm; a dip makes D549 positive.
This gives -0.34 nm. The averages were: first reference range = 7.61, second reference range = 7.53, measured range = 8.22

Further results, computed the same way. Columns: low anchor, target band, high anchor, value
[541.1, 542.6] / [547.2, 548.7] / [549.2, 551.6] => 0.03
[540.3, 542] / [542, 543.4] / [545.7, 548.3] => -0.09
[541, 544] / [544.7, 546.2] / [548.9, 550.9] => 0.32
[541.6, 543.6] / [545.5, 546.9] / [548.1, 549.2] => 0.24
